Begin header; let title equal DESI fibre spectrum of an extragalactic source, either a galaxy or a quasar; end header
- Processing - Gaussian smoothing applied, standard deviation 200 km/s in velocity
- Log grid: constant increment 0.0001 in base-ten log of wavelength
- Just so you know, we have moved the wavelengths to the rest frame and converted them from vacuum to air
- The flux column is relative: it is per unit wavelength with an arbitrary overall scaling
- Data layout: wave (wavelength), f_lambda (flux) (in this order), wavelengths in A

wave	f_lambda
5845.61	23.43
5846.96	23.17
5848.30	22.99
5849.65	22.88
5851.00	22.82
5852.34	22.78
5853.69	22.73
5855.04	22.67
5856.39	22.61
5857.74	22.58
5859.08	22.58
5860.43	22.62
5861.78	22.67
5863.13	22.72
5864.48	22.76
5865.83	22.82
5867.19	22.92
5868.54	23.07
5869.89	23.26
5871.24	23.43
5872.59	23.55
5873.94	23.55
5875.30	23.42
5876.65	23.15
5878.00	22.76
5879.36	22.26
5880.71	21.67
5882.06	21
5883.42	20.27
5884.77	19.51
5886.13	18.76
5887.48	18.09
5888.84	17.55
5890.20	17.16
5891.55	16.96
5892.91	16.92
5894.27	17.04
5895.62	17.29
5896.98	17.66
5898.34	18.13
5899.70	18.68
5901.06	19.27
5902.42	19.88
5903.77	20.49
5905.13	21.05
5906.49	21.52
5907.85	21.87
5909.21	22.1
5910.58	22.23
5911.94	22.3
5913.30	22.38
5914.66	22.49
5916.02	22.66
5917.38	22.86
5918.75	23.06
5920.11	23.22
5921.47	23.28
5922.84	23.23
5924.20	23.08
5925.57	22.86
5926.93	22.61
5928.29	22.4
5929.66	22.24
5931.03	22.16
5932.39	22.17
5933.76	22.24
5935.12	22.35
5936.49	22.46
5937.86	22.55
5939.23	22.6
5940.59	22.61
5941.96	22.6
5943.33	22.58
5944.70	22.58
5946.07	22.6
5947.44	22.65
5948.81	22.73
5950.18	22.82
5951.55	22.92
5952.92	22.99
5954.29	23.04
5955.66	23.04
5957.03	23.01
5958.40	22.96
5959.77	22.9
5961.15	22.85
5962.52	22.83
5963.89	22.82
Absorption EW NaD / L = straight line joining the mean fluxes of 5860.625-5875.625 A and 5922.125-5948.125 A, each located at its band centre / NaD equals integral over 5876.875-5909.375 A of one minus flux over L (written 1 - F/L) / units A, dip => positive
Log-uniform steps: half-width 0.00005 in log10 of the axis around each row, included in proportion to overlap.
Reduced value 4.8 A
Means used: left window 23.1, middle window 19.5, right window 22.6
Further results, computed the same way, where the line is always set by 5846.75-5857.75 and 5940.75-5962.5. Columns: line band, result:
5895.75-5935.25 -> 2.0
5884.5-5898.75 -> 3.2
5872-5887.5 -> 0.8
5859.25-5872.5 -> -0.1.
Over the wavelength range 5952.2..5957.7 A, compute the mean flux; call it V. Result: 23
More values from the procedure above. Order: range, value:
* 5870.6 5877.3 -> 23.4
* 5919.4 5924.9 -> 23.2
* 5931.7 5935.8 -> 22.3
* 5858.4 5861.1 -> 22.7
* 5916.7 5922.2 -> 23.1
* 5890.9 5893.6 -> 16.9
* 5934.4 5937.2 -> 22.4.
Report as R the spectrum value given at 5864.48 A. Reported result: 22.76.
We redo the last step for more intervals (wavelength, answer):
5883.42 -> 20.27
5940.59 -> 22.61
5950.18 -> 22.82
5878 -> 22.76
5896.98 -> 17.66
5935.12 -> 22.35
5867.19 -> 22.92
